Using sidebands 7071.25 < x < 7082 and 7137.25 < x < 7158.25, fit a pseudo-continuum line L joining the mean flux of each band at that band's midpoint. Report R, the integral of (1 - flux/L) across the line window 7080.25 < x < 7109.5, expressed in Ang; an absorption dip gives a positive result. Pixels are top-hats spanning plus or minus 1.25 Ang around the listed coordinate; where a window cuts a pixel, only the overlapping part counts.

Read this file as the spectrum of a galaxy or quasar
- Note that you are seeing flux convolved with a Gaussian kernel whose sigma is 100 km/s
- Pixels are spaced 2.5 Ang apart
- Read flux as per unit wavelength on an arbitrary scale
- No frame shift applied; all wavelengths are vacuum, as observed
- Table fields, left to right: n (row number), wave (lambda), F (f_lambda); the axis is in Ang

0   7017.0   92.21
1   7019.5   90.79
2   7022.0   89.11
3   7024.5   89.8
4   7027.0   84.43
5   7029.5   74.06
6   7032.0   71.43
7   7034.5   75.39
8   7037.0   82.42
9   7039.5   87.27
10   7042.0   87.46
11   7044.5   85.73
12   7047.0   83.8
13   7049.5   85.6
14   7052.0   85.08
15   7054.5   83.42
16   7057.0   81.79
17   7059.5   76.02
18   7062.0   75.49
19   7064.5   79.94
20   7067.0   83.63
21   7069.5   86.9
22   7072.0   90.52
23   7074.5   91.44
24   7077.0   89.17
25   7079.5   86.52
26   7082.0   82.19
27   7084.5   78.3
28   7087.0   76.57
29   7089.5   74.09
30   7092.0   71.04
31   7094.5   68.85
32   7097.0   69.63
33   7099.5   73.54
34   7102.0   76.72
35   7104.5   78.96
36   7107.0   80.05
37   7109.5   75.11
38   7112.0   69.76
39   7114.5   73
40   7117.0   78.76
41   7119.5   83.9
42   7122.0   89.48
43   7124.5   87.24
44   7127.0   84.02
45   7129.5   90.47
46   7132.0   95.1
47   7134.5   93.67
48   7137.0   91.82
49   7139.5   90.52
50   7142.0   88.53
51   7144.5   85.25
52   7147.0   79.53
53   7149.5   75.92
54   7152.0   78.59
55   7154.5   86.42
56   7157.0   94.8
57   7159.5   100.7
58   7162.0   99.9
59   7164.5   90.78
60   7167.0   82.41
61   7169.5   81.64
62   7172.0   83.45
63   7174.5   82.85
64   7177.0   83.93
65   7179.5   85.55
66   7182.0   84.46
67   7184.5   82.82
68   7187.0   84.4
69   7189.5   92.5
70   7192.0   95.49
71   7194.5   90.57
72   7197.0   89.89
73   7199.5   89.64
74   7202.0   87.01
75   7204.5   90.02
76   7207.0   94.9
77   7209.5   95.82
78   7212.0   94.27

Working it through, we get 4.0 Ang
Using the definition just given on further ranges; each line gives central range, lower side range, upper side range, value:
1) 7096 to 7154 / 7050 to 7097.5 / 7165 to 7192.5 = 0.5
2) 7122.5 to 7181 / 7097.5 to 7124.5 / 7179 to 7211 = -2.8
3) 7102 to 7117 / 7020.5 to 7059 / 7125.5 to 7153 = 1.7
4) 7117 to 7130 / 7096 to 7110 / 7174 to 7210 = -1.2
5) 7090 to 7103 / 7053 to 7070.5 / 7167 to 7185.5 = 1.6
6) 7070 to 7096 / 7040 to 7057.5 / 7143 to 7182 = 1.3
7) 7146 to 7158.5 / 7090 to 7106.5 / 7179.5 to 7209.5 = -0.2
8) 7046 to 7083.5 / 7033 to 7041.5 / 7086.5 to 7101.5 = -3.4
